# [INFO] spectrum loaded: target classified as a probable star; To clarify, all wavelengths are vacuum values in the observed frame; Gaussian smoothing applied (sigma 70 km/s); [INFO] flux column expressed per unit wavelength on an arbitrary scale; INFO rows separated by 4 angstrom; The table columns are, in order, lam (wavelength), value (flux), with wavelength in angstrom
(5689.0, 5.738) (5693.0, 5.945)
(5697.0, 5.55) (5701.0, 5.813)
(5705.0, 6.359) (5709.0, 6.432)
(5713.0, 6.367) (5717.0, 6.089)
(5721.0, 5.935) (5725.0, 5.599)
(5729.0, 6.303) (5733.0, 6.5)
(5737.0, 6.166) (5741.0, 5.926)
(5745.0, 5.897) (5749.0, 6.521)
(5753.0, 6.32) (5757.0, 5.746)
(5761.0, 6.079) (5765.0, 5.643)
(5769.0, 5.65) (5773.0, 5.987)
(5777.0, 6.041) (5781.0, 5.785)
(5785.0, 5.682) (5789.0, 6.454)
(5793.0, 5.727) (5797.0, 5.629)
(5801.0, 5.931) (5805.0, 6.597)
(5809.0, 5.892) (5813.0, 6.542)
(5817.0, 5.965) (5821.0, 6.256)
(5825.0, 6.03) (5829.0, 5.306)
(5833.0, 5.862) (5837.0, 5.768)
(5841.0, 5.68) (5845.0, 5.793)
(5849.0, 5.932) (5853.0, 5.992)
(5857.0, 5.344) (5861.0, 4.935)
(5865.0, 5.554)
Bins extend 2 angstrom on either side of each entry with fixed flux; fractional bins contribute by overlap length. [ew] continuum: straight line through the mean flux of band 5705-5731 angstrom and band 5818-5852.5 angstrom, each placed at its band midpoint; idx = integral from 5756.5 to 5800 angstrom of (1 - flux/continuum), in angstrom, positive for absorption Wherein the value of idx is 0.89 angstrom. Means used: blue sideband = 6.14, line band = 5.86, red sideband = 5.84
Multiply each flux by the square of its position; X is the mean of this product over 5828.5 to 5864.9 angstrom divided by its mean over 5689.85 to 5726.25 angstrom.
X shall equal 0.98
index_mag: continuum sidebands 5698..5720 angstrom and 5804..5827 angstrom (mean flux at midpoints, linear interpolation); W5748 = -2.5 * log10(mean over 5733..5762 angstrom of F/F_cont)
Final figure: 0.01 mag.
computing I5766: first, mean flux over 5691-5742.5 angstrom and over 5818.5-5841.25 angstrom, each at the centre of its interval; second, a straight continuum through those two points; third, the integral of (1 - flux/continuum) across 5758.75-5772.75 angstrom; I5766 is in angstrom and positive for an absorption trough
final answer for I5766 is 0.4 angstrom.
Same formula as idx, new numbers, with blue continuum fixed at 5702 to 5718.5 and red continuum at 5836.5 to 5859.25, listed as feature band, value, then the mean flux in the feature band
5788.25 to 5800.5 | 0.1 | 5.88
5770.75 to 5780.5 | 0.1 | 5.97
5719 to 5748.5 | 0.6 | 6.07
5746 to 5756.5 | -0.3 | 6.27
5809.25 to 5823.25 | -0.8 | 6.21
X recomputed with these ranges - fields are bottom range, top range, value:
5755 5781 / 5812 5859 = 1.02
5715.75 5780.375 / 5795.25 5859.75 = 1.01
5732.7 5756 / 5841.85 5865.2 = 0.94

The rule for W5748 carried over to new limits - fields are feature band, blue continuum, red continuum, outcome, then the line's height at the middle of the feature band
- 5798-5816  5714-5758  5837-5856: -0.05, 5.92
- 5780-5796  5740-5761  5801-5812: 0.05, 6.17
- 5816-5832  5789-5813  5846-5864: -0.01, 5.84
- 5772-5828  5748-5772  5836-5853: -0.02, 5.9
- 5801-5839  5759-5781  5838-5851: -0.04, 5.82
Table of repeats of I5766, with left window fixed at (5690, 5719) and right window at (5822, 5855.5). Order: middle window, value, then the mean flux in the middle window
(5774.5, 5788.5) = 0.02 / 5.91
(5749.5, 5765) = -0.20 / 6.04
